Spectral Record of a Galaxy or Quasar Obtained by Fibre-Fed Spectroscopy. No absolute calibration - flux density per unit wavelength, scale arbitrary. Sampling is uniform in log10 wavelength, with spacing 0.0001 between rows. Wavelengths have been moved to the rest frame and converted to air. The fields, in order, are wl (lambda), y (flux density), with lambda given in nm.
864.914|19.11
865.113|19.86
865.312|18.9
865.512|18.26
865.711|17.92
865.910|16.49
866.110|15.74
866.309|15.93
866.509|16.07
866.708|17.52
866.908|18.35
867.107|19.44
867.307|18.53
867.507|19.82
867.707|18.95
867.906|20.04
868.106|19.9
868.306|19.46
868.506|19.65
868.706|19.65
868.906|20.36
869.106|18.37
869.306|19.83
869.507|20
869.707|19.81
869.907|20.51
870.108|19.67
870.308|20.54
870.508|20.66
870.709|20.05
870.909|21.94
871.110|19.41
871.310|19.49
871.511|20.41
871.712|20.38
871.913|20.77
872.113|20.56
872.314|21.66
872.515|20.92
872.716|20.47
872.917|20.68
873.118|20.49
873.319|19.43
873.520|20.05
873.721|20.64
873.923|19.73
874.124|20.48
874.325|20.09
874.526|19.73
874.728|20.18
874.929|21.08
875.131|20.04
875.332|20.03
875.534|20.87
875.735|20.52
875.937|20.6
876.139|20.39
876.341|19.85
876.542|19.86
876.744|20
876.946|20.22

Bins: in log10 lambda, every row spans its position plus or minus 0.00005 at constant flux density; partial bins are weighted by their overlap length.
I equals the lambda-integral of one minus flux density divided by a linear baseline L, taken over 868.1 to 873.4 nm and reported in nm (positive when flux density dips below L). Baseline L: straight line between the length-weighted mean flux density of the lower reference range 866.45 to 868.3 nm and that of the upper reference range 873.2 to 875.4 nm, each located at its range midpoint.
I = -0.20 nm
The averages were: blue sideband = 18.8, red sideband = 20.1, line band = 20.2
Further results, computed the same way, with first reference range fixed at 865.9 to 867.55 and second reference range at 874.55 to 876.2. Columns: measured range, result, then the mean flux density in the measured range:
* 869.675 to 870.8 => -0.09 nm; 20.2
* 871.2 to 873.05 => -0.12 nm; 20.6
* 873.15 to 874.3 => -0.01 nm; 20.1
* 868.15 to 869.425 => -0.10 nm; 19.6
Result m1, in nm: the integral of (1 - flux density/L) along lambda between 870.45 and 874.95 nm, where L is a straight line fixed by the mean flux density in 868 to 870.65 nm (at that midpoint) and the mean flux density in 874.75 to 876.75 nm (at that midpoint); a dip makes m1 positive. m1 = -0.06 nm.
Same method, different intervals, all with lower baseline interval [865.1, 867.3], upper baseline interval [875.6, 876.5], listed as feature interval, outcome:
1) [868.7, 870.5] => -0.130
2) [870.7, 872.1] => -0.097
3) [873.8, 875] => -0.019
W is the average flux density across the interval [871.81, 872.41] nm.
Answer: 21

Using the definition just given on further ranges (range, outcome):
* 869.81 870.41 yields 20.2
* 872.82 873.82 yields 20.3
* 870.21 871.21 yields 20.5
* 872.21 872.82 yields 21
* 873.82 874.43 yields 20.1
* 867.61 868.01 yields 19.5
